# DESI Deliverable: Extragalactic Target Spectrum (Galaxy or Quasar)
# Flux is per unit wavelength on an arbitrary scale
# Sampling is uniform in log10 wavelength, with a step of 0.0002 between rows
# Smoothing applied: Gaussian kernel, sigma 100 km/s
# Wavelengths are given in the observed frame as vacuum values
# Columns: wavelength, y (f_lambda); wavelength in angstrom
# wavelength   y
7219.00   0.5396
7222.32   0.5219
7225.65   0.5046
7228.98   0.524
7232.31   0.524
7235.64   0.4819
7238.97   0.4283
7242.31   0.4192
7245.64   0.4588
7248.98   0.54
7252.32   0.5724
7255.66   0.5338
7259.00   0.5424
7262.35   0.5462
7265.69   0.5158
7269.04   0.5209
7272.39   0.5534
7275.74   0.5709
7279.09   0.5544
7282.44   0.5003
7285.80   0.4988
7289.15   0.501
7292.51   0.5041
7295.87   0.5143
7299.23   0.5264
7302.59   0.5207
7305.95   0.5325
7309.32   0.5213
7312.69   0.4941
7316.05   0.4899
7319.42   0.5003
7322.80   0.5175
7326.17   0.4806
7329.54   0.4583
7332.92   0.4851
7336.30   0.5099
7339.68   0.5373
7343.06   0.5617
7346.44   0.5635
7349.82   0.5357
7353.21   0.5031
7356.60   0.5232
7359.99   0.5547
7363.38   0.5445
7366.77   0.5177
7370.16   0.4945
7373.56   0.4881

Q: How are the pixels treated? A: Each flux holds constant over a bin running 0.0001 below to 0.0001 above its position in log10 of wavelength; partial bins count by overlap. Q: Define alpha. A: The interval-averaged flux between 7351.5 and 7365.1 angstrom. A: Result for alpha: 0.531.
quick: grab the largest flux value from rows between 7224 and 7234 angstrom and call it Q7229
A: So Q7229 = 0.524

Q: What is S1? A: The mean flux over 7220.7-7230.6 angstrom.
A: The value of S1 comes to 0.517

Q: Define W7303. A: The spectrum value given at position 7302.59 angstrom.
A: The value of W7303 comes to 0.5207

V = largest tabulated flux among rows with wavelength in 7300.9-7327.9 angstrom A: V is 0.5325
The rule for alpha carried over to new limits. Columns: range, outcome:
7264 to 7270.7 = 0.519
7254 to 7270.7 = 0.532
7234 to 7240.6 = 0.455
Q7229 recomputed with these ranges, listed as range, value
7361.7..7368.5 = 0.5445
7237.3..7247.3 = 0.4588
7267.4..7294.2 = 0.5709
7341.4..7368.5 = 0.5635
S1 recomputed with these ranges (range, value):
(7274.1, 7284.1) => 0.542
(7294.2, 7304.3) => 0.521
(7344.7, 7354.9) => 0.534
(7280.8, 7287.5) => 0.5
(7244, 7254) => 0.524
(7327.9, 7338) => 0.484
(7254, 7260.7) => 0.538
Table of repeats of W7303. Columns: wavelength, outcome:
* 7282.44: 0.5003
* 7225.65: 0.5046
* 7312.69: 0.4941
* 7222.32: 0.5219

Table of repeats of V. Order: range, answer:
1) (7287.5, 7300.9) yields 0.5264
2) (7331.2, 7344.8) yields 0.5617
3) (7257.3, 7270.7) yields 0.5462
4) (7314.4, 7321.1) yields 0.5003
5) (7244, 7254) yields 0.5724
